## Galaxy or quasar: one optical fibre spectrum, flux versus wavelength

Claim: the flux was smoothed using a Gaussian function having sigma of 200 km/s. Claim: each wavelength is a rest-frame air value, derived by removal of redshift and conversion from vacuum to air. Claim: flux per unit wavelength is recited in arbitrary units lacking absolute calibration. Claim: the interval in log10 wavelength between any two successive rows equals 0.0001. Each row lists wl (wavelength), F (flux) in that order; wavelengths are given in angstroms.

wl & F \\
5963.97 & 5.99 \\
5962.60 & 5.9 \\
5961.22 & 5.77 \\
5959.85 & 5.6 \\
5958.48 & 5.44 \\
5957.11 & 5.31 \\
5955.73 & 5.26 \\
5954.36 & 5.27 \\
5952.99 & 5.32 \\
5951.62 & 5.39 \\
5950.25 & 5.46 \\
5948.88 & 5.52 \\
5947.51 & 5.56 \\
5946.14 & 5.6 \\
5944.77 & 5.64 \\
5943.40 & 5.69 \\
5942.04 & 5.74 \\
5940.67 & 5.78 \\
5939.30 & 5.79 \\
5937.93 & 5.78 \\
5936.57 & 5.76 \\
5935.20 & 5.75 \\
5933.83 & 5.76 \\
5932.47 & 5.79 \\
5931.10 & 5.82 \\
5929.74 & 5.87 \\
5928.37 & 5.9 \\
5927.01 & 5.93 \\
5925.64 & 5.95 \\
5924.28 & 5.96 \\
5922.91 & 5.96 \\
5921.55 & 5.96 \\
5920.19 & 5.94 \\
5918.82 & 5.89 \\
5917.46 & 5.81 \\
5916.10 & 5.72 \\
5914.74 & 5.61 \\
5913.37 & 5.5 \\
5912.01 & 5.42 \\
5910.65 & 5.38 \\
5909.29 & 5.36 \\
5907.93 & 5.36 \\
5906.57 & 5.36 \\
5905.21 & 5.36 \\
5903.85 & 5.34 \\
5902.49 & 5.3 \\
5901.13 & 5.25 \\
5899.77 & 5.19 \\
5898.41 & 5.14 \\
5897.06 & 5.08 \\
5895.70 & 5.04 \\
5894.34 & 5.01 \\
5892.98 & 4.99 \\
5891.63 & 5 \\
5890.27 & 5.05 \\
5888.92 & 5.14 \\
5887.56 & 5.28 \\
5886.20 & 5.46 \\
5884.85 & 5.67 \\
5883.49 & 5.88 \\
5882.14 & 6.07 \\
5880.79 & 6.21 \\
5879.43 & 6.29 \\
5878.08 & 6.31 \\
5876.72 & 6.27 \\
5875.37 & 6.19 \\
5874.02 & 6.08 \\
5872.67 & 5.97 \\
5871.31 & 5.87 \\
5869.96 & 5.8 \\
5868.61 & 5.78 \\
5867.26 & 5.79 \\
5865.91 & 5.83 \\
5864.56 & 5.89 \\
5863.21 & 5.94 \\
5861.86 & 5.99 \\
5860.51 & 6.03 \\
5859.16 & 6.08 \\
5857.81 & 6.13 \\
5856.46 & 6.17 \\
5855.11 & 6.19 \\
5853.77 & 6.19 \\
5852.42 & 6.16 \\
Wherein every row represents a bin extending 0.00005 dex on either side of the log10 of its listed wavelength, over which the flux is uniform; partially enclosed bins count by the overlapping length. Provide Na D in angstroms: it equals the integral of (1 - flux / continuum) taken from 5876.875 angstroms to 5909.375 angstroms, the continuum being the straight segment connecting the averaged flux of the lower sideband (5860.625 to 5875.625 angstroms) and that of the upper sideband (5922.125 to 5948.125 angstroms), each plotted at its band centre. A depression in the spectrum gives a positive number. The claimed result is 2.41 angstroms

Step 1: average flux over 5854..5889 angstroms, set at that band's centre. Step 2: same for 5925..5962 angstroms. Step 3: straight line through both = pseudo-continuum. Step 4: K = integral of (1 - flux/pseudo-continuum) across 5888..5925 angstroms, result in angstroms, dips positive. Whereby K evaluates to 2.47 angstroms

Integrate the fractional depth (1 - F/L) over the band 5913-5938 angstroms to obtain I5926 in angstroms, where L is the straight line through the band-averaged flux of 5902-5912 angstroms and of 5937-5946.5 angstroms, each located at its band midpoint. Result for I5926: -1.2 angstroms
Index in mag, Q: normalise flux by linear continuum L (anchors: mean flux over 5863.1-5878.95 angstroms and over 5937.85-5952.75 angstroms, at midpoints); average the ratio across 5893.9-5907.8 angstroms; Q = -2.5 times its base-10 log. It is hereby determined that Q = 0.12 mag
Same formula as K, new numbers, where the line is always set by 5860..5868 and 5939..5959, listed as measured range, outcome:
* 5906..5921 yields 0.3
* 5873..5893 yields 0.2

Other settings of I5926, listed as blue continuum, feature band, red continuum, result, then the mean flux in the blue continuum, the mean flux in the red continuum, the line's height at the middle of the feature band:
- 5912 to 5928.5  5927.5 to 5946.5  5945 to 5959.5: -0.5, 5.82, 5.42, 5.61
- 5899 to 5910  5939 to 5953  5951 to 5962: -0.5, 5.31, 5.42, 5.4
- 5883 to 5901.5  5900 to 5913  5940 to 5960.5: -0.1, 5.22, 5.51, 5.29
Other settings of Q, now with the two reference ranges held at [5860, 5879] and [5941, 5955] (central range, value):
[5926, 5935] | -0.040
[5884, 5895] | 0.130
